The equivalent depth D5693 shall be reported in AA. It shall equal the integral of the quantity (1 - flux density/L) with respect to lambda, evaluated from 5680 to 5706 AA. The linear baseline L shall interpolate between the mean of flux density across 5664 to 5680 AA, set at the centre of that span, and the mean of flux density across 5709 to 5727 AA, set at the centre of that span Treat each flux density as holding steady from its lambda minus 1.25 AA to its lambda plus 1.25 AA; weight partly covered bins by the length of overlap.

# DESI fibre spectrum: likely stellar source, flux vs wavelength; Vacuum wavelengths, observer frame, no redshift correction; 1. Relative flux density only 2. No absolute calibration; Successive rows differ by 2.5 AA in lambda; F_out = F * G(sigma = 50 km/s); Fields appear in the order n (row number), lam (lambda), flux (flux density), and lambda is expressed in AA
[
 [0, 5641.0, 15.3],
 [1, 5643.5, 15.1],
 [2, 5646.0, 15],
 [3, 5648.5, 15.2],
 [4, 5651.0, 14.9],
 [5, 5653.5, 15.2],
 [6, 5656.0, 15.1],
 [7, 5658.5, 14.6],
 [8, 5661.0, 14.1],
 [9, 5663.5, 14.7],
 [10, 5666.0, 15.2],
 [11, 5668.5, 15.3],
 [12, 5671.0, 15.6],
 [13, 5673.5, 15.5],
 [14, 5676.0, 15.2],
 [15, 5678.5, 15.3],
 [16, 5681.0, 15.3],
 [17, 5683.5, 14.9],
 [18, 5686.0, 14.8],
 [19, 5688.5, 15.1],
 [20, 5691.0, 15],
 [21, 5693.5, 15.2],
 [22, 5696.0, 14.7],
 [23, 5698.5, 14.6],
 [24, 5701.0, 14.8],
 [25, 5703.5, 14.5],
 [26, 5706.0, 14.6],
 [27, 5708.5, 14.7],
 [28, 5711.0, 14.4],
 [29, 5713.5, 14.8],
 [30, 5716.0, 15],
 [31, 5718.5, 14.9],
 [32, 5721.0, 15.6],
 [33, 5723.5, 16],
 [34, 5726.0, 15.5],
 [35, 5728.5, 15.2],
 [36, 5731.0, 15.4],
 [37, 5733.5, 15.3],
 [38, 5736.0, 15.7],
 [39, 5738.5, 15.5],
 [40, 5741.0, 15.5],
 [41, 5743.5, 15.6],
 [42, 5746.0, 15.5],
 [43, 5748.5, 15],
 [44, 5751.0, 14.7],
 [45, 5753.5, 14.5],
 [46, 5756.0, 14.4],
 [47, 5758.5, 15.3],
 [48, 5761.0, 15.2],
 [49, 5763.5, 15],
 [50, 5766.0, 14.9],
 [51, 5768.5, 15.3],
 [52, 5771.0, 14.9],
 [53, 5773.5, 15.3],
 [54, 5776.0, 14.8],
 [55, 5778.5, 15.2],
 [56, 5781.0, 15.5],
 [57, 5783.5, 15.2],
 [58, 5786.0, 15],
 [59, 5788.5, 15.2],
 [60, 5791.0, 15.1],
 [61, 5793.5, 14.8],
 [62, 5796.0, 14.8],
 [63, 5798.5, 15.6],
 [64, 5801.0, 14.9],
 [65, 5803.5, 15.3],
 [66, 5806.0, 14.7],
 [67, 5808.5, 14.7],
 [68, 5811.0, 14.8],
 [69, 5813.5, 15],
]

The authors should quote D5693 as 0.6 AA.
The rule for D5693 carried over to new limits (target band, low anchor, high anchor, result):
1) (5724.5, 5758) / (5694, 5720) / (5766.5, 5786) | -0.7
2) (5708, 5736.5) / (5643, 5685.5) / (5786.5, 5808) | -0.3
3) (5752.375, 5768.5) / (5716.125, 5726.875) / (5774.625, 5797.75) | 0.3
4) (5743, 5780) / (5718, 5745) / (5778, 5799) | 0.7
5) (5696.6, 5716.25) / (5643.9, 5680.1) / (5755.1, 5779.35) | 0.5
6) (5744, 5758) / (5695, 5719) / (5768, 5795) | 0.0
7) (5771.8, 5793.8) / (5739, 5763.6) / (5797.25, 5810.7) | -0.1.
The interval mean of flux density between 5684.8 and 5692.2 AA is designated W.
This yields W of 15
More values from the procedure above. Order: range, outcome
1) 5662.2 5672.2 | 15.2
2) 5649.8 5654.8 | 15.1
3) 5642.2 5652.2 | 15.1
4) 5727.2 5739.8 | 15.4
